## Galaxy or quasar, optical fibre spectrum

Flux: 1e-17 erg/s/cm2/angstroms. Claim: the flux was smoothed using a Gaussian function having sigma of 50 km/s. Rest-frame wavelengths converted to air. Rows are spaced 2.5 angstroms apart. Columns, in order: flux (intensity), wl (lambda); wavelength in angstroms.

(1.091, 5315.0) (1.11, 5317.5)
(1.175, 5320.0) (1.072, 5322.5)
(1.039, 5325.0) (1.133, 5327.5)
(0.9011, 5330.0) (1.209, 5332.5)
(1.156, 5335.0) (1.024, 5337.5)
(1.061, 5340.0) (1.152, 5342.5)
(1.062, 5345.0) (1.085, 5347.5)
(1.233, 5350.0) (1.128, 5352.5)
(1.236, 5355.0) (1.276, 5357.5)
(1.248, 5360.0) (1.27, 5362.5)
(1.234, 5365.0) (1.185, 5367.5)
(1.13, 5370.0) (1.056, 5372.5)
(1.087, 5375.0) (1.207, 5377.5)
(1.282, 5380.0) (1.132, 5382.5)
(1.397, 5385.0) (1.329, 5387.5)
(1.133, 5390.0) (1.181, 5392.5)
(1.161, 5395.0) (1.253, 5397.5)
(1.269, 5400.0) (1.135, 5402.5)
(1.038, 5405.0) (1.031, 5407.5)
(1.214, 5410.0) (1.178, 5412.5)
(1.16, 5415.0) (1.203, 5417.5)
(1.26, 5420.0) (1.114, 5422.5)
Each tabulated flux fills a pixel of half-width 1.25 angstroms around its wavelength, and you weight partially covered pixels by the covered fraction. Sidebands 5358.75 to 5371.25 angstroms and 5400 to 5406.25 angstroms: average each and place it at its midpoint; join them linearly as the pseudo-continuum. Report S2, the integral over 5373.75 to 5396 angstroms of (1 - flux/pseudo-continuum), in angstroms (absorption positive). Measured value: -0.9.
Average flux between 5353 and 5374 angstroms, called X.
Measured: 1.2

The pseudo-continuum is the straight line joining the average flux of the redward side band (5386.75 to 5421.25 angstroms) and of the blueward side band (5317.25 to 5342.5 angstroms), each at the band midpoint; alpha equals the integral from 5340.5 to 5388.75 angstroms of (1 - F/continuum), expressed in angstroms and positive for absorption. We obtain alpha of -2.6 angstroms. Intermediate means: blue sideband 1.09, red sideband 1.18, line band 1.19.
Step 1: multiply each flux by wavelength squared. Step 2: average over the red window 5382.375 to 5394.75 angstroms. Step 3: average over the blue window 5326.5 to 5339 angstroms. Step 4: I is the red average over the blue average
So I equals 1.17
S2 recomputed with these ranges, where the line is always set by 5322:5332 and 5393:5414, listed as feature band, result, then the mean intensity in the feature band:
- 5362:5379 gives -0.8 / 1.16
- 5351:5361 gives -1.2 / 1.22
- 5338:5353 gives -0.6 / 1.11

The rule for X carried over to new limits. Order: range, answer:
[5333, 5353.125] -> 1.12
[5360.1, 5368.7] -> 1.23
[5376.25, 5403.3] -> 1.23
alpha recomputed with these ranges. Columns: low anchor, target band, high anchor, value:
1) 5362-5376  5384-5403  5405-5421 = -1.2 angstroms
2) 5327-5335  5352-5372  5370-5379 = -1.8 angstroms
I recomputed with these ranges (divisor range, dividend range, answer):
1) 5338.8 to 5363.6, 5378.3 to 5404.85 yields 1.05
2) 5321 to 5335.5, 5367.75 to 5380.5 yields 1.08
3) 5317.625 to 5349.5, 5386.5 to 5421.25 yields 1.11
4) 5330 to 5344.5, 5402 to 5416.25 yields 1.05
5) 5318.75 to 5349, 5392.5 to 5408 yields 1.09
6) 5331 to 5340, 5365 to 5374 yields 1.03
